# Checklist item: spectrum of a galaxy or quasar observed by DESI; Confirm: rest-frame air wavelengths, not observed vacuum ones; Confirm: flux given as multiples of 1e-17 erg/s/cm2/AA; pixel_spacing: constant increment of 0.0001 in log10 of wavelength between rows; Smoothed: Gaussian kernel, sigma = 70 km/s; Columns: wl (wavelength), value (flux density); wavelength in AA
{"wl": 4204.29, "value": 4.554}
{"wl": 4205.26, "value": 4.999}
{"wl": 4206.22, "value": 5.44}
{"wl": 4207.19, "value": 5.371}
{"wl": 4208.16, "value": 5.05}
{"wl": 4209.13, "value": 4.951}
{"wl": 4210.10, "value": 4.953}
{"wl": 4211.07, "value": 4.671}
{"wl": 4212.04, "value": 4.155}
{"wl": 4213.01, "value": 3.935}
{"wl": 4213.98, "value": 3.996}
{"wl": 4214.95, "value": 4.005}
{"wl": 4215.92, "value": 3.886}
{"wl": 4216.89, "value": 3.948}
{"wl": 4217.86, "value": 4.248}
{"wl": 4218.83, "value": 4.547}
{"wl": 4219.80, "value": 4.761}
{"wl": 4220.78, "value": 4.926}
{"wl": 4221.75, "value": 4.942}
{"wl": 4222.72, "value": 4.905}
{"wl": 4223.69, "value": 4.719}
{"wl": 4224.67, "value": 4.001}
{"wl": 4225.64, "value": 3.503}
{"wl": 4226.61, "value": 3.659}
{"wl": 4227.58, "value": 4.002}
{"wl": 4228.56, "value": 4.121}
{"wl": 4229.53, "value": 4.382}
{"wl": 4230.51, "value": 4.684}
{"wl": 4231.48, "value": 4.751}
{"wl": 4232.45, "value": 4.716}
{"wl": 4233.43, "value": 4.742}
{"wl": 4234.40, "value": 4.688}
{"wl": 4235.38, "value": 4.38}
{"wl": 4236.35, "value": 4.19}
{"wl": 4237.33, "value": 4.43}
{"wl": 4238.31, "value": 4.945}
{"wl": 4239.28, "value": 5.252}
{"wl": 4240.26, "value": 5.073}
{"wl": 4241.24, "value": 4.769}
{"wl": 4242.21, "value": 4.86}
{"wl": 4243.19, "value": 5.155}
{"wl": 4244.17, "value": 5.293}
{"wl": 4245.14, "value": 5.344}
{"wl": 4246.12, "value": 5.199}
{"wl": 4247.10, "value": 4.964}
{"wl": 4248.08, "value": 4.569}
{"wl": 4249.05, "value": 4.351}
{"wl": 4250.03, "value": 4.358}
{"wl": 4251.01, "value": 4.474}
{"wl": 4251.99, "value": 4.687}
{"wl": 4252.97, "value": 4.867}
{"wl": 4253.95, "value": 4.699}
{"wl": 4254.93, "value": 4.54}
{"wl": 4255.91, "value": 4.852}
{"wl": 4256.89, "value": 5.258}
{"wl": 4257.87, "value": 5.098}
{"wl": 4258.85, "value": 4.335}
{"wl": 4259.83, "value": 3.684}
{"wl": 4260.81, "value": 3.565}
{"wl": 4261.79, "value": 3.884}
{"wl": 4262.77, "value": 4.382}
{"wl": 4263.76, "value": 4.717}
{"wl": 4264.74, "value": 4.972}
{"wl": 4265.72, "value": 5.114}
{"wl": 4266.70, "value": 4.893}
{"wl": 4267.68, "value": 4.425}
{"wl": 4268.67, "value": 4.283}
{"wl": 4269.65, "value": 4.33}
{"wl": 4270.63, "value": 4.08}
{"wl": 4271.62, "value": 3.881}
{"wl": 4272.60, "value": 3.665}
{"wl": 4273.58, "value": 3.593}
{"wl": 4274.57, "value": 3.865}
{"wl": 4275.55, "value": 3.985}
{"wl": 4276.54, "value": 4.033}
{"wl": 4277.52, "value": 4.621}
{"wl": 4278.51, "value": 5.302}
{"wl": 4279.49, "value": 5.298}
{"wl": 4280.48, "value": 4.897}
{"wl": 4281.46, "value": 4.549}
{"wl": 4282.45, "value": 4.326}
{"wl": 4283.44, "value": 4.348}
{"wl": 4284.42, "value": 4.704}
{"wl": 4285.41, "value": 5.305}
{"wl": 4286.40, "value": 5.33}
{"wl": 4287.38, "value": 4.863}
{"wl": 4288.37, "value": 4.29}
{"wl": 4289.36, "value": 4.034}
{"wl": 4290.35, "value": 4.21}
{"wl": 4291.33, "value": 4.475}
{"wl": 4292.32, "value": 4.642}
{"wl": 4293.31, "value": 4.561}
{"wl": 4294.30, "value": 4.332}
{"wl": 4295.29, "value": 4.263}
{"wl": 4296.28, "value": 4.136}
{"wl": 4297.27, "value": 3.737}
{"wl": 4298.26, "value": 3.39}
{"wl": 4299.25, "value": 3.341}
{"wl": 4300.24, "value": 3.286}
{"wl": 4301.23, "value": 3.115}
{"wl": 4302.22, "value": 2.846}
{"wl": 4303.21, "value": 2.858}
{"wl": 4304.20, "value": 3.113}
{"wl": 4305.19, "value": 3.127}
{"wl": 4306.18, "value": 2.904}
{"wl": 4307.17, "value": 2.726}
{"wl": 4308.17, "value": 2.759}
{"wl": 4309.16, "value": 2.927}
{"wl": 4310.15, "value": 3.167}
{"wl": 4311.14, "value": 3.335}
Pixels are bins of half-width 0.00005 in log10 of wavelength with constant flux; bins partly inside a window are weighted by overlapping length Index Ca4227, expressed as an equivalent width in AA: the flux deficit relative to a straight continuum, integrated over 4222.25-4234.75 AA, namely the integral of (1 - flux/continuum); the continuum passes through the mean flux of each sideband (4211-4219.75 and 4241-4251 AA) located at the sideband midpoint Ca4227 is 0.3 AA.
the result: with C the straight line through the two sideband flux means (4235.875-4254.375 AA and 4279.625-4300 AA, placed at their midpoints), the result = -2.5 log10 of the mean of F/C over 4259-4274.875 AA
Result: 0.096 mag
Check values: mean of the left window 4.81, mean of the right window 4.39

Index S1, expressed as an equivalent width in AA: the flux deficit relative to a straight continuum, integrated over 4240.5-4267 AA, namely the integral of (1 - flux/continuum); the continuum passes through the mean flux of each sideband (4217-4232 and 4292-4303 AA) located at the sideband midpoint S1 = -3.6 AA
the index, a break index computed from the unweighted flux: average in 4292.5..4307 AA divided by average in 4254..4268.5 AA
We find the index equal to 0.8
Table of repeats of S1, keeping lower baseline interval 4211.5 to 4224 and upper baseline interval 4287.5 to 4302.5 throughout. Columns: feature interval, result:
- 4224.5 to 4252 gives -2.2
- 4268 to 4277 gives 0.2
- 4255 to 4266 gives -1.0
